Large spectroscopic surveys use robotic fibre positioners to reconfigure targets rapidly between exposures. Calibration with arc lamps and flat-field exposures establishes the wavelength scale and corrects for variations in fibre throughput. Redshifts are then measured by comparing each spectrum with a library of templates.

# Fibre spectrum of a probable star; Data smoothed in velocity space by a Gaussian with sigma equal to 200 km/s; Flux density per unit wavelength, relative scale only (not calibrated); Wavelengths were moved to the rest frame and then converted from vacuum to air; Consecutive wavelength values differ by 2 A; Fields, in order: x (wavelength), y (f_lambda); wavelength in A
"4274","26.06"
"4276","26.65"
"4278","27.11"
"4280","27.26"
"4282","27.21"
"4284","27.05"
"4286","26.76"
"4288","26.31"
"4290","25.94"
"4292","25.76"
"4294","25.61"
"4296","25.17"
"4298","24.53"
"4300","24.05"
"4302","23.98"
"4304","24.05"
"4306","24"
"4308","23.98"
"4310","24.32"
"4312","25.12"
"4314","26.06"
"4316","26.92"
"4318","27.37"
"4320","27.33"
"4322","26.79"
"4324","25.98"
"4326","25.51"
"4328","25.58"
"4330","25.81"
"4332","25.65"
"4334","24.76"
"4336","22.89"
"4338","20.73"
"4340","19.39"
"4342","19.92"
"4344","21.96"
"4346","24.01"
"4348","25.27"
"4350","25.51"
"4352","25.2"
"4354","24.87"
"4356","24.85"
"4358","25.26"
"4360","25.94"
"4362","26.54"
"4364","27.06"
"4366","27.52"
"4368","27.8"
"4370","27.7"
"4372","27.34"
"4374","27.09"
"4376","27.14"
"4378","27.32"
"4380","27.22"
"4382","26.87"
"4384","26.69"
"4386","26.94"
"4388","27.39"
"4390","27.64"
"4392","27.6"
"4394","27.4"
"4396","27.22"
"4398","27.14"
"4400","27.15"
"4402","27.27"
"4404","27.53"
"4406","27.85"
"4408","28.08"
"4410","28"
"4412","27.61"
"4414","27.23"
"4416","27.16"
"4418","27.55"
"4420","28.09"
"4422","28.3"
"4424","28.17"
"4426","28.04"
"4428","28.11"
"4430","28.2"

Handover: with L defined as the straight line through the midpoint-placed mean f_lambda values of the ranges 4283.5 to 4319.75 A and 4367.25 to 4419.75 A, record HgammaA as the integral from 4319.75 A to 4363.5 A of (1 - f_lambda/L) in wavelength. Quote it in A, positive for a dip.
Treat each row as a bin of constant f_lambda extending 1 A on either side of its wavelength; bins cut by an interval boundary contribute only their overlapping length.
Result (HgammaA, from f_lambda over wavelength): 2.9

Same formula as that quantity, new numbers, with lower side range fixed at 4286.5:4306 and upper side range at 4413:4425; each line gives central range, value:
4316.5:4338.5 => 0.2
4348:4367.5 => 0.4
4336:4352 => 2.1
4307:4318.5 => -0.1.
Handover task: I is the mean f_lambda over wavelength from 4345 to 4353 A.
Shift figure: 25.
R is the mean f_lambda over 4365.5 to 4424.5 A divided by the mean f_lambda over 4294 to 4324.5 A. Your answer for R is 1.09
